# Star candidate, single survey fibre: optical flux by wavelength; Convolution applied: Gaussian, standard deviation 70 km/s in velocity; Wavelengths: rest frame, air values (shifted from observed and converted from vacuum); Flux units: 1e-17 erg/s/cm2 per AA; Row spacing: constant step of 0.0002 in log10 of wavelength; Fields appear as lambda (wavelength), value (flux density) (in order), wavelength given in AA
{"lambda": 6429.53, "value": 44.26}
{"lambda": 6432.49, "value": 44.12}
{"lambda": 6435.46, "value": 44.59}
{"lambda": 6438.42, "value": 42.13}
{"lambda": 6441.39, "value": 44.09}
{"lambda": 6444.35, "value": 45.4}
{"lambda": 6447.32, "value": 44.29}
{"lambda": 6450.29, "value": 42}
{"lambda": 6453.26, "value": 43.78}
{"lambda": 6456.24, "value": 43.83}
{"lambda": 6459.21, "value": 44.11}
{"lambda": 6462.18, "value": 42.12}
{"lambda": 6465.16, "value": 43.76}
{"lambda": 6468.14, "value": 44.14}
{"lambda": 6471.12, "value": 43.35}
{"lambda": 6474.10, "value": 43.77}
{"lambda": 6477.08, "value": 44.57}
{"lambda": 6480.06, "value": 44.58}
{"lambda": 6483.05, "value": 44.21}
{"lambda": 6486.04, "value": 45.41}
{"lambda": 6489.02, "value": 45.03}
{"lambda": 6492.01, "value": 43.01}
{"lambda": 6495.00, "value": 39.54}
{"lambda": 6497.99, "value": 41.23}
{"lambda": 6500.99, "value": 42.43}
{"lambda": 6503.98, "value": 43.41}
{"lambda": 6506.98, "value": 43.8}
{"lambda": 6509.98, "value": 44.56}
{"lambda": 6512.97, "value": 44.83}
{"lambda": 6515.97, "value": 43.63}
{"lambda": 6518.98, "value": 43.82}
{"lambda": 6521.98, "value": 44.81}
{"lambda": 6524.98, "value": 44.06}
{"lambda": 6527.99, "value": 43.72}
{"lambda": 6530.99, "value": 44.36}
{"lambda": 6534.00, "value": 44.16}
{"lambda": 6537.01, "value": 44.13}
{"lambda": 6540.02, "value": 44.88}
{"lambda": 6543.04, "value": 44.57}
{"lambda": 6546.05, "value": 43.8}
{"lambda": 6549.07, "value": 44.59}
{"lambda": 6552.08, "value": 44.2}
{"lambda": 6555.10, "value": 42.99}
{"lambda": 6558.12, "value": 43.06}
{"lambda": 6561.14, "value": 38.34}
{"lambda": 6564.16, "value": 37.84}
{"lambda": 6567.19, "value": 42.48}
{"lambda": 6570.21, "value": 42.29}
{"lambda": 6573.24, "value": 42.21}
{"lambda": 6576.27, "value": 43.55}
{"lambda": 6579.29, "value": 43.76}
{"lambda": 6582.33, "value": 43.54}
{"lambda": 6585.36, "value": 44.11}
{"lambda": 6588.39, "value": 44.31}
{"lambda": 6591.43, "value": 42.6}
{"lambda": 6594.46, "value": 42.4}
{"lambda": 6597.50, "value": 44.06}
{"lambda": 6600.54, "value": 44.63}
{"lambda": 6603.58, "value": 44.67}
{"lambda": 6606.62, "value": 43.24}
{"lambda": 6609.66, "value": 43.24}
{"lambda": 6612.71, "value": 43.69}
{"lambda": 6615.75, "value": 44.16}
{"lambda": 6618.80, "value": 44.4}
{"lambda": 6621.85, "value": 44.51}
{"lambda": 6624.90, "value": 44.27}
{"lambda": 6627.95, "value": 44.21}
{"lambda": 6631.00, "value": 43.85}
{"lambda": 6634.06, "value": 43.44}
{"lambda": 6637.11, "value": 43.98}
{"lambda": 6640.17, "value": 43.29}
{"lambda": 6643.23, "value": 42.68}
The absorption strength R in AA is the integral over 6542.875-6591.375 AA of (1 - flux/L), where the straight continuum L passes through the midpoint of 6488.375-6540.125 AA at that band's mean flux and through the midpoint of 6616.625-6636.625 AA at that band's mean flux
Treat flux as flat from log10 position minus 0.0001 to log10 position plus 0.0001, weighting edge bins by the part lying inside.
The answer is 1.14 AA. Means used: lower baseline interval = 43.6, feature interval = 42.8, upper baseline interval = 44.1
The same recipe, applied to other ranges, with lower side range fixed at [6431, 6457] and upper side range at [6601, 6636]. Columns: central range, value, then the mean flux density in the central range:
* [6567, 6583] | 0.4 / 43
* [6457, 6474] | 0.1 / 43.5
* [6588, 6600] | 0.2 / 43.3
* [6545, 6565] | 0.8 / 42.2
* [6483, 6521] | 0.4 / 43.4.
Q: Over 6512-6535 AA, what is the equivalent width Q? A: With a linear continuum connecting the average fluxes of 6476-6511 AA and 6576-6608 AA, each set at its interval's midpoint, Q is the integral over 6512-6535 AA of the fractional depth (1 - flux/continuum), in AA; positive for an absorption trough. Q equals -0.3 AA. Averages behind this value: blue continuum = 43.4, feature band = 44.2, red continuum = 43.7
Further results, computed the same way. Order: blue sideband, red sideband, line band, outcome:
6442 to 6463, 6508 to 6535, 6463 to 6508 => 0.5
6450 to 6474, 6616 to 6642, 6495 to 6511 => 0.3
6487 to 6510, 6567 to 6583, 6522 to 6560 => -1.0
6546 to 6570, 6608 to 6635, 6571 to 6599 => -0.3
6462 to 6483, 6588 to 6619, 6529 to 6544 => -0.2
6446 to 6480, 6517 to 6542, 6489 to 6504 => 0.6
